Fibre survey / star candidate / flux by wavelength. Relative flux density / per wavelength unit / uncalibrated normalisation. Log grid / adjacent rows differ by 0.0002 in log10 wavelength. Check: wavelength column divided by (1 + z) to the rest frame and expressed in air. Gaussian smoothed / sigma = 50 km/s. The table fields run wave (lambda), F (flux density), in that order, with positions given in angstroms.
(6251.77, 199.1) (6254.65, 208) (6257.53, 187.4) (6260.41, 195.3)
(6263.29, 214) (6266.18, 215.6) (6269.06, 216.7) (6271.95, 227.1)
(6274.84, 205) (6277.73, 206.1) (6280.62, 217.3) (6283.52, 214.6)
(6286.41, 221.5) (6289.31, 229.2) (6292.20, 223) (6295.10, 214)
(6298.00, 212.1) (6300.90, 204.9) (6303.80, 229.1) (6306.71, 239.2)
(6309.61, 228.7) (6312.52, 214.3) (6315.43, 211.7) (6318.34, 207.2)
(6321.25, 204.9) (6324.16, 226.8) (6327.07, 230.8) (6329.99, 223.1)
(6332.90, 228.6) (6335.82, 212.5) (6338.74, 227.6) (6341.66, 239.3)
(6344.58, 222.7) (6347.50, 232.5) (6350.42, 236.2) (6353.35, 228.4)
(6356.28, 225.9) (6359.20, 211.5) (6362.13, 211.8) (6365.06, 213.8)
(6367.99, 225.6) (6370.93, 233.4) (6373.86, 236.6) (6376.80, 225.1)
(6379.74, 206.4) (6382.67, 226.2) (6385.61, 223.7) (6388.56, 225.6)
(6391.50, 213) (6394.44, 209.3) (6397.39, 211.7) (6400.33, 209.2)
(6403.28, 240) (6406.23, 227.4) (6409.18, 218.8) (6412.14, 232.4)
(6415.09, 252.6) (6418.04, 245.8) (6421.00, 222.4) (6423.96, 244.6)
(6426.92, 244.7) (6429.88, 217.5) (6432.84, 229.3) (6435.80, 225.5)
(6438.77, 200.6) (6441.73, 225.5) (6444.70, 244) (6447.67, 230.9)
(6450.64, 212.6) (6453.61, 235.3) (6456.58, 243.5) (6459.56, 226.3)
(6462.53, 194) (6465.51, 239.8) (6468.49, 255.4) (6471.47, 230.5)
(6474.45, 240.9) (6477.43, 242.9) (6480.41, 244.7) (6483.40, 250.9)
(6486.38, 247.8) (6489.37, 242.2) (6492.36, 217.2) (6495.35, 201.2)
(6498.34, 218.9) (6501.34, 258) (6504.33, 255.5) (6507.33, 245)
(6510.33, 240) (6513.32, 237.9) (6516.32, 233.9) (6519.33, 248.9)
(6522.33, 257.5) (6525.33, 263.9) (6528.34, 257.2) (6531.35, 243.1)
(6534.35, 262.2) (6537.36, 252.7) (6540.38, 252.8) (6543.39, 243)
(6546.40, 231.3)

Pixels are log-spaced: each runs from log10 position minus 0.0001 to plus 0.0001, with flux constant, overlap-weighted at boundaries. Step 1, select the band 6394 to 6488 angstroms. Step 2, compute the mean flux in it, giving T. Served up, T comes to 231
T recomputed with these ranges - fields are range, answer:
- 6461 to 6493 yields 237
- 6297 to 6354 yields 223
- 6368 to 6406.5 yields 222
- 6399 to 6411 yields 224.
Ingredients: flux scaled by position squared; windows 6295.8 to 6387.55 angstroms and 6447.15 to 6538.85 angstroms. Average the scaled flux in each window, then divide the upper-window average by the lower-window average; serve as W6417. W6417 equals 1.13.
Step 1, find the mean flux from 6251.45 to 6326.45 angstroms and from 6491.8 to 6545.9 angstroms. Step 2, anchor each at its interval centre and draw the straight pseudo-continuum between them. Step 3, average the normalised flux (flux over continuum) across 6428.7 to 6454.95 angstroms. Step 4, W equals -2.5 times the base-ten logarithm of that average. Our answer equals 0.05 mag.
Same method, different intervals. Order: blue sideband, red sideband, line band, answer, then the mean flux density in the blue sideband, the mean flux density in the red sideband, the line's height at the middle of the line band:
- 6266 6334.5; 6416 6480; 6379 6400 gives 0.05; 219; 231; 226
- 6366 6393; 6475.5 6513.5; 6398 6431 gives -0.02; 224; 239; 228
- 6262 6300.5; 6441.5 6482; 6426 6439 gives 0.03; 216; 234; 231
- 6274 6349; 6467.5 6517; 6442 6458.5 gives 0.01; 220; 239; 235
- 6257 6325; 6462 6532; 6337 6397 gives 0.01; 216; 241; 225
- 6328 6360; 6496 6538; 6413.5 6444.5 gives 0.02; 227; 247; 237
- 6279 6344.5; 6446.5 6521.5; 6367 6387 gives 0.01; 221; 236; 227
